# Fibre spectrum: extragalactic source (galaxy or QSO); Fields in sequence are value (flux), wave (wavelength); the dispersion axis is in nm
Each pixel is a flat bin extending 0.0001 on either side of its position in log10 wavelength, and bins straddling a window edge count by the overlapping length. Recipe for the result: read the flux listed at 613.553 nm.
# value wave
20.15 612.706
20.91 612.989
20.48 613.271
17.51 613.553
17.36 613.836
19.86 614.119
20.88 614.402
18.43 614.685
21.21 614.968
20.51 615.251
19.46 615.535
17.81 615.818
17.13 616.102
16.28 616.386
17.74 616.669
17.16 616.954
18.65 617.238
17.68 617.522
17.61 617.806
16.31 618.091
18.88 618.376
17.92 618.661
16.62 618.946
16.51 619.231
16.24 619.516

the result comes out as 17.51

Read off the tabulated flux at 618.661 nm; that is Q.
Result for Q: 17.92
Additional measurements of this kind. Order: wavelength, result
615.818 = 17.81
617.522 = 17.68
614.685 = 18.43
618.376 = 18.88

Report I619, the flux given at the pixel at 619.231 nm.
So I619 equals 16.51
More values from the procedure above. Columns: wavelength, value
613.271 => 20.48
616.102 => 17.13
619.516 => 16.24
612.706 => 20.15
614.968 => 21.21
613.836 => 17.36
